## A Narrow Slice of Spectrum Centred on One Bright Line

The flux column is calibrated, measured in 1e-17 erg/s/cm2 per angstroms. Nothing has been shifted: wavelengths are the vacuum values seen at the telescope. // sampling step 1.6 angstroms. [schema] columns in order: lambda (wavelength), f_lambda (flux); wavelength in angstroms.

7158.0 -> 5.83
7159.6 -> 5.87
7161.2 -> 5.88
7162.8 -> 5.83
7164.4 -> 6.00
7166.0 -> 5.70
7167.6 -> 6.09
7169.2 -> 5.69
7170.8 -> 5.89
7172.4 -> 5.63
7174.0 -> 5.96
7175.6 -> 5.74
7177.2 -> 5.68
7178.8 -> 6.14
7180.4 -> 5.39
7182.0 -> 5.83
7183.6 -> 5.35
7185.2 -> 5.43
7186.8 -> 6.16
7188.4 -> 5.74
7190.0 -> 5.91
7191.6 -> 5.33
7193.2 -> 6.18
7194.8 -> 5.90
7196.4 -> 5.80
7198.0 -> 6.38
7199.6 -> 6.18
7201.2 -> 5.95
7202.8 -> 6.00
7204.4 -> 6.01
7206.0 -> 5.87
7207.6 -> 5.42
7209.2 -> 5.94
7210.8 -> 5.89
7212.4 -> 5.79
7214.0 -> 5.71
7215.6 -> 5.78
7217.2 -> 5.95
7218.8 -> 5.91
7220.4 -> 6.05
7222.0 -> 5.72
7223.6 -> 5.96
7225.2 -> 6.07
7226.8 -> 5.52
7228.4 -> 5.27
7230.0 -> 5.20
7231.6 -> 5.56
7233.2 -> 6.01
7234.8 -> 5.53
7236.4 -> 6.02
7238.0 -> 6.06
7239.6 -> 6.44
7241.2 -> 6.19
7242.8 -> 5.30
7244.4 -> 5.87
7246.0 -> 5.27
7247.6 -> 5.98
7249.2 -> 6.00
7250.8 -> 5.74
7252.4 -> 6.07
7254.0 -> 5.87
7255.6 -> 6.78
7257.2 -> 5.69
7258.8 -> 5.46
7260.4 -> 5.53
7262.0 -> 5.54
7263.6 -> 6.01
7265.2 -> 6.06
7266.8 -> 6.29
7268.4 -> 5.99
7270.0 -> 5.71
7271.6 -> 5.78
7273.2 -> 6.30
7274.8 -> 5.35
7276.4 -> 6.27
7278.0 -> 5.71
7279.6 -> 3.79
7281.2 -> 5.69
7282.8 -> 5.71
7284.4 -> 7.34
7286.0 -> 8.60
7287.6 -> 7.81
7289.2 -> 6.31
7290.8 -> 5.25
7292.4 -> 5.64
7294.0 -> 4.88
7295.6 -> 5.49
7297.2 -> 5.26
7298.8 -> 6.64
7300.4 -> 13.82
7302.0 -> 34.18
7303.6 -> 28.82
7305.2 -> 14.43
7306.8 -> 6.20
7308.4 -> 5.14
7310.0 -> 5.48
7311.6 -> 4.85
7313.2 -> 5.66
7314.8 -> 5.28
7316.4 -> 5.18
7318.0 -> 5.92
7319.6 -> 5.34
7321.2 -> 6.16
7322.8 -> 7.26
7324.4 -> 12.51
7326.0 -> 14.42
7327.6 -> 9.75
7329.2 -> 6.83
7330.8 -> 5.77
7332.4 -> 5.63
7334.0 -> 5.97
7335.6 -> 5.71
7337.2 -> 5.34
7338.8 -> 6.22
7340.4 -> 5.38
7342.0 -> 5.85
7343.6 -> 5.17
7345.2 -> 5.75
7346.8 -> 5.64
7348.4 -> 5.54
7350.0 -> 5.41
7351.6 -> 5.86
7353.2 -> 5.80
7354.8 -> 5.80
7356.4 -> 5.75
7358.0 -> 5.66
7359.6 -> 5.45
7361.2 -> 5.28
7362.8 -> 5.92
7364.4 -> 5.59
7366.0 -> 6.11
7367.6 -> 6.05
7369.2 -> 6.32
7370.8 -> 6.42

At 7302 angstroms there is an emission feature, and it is H-alpha 6563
